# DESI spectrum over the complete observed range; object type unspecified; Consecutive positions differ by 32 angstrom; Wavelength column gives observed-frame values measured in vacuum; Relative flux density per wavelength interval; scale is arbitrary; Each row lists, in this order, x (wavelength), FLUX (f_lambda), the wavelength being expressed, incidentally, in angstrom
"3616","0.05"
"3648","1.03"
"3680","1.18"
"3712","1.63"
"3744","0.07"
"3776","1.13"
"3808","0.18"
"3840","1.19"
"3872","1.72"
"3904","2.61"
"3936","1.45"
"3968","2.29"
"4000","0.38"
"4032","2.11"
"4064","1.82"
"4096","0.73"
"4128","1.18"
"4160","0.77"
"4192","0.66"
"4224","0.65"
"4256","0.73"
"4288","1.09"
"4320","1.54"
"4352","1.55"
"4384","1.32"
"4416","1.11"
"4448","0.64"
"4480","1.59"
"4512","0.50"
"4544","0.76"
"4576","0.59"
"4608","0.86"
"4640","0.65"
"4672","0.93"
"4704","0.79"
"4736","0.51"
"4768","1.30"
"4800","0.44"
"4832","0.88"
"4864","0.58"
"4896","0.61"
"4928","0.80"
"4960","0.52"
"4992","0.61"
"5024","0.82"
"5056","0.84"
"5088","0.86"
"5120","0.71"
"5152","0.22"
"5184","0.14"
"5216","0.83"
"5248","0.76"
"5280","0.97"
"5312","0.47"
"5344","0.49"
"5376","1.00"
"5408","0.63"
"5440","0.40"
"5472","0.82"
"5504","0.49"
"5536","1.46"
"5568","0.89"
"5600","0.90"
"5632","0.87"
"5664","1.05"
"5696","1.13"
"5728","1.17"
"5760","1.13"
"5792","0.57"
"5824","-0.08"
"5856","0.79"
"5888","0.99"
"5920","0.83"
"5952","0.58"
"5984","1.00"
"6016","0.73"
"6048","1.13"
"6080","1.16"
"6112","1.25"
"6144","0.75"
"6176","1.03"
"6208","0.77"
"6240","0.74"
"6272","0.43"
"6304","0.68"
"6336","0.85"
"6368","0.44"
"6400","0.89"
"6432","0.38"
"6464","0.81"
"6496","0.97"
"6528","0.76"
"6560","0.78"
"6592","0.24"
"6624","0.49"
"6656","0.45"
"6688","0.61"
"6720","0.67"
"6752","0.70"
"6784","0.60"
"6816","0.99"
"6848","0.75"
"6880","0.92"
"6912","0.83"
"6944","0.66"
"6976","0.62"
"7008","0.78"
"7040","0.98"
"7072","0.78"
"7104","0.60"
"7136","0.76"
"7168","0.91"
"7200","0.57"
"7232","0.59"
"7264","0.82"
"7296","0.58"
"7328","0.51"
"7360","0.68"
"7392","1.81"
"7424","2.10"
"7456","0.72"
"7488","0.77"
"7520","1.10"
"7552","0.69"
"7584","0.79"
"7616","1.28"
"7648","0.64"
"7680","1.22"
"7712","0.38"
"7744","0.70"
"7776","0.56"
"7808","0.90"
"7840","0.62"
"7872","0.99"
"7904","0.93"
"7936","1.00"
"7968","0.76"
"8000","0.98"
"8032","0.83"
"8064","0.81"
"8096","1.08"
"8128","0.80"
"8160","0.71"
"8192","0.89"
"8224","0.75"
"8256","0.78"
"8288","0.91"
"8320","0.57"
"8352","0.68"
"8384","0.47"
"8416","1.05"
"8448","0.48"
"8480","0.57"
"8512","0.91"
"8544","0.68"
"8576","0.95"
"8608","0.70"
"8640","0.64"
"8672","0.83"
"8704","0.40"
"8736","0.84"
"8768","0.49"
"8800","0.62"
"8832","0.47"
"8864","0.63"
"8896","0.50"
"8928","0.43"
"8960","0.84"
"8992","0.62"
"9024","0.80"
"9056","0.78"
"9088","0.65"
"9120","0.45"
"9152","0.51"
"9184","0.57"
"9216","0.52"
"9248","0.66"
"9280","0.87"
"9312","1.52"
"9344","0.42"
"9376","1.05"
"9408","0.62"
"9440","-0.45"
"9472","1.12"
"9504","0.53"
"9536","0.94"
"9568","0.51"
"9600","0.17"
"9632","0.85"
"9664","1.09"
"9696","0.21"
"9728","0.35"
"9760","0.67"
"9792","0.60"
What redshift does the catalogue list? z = 0.99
